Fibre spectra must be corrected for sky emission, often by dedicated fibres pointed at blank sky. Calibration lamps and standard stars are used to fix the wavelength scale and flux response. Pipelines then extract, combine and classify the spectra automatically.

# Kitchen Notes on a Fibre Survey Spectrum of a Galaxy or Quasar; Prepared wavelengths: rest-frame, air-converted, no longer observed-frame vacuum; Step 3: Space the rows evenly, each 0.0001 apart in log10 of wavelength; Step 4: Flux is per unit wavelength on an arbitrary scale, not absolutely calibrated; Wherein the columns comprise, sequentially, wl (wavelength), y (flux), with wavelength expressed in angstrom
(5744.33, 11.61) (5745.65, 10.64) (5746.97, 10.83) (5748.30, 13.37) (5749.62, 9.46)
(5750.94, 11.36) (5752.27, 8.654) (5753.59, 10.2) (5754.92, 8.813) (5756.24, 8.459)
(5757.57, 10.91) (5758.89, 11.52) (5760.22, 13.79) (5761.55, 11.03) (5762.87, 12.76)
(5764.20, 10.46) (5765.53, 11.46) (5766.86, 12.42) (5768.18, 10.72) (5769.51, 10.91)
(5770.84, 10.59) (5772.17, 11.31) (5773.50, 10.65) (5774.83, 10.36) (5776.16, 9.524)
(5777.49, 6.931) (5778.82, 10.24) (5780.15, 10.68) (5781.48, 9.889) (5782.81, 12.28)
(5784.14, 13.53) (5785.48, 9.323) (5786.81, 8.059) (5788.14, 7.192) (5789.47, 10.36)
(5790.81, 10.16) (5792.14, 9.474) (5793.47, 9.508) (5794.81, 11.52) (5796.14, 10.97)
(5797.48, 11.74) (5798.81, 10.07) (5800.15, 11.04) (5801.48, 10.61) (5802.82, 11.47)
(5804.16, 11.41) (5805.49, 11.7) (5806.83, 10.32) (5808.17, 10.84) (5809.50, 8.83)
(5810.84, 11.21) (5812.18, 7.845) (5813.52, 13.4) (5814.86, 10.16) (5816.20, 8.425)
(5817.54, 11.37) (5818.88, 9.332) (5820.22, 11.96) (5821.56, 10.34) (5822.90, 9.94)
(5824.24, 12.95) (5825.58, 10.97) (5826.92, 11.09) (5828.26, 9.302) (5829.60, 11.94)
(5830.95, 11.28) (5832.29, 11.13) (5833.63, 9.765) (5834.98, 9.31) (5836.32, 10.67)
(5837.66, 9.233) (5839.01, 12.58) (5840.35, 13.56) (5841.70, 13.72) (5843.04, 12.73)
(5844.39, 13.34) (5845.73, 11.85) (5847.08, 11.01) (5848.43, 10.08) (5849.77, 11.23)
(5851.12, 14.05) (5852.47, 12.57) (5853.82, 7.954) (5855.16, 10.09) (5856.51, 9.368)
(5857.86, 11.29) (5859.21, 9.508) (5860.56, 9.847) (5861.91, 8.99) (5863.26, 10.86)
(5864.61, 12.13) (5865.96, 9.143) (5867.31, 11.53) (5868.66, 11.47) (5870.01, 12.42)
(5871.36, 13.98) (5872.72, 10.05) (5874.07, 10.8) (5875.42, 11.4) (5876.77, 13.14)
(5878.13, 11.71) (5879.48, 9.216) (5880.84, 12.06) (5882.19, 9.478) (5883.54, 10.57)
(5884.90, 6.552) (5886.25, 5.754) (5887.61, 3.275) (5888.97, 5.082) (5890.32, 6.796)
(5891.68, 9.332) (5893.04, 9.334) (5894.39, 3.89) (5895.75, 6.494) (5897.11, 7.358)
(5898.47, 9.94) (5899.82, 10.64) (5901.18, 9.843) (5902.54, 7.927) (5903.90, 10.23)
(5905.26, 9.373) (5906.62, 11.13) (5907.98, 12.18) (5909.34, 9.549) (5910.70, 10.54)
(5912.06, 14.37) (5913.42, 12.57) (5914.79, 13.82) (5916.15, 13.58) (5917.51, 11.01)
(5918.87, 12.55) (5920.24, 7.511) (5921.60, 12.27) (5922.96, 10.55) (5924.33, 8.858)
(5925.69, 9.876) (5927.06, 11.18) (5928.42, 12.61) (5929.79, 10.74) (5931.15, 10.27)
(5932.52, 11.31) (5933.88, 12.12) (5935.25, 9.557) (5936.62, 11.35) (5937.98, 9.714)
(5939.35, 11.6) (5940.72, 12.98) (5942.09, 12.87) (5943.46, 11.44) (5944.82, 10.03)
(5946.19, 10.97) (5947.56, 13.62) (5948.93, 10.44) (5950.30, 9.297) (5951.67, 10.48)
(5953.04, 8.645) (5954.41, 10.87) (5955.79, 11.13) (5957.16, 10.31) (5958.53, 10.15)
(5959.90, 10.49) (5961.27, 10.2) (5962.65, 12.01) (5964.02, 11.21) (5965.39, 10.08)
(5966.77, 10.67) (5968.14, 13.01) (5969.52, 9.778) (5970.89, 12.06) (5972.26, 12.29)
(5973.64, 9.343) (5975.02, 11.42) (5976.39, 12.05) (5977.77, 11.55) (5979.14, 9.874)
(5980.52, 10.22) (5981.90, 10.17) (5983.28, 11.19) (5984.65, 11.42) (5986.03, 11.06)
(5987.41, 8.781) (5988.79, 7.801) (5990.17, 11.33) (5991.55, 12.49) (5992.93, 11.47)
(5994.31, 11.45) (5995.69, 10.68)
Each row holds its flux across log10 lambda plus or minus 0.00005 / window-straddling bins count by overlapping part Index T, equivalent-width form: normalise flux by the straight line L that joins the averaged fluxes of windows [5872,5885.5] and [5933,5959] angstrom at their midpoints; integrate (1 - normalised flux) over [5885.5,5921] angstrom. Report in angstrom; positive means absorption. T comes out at 4.3 angstrom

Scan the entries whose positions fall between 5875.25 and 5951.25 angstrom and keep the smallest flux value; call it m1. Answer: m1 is 3.275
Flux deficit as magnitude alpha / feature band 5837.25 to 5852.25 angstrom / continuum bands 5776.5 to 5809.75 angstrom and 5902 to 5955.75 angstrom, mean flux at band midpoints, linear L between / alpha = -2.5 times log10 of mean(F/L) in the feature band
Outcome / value -0.15 mag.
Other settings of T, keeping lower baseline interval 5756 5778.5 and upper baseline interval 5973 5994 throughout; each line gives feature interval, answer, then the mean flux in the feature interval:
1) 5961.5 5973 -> -0.67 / 11.3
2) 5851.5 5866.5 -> 0.75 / 10.2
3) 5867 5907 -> 5.35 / 9.32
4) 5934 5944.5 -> -0.62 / 11.4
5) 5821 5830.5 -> -0.13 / 10.9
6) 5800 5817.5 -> 0.39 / 10.6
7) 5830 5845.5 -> -1.14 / 11.6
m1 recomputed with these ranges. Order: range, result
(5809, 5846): 7.845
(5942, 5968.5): 8.645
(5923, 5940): 8.858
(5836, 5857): 7.954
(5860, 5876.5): 8.99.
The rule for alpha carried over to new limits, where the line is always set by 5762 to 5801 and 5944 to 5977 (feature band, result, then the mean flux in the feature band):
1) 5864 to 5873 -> -0.090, 11.6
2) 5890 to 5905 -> 0.265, 8.41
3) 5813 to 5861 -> -0.043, 11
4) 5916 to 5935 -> -0.014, 10.9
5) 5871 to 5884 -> -0.049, 11.2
